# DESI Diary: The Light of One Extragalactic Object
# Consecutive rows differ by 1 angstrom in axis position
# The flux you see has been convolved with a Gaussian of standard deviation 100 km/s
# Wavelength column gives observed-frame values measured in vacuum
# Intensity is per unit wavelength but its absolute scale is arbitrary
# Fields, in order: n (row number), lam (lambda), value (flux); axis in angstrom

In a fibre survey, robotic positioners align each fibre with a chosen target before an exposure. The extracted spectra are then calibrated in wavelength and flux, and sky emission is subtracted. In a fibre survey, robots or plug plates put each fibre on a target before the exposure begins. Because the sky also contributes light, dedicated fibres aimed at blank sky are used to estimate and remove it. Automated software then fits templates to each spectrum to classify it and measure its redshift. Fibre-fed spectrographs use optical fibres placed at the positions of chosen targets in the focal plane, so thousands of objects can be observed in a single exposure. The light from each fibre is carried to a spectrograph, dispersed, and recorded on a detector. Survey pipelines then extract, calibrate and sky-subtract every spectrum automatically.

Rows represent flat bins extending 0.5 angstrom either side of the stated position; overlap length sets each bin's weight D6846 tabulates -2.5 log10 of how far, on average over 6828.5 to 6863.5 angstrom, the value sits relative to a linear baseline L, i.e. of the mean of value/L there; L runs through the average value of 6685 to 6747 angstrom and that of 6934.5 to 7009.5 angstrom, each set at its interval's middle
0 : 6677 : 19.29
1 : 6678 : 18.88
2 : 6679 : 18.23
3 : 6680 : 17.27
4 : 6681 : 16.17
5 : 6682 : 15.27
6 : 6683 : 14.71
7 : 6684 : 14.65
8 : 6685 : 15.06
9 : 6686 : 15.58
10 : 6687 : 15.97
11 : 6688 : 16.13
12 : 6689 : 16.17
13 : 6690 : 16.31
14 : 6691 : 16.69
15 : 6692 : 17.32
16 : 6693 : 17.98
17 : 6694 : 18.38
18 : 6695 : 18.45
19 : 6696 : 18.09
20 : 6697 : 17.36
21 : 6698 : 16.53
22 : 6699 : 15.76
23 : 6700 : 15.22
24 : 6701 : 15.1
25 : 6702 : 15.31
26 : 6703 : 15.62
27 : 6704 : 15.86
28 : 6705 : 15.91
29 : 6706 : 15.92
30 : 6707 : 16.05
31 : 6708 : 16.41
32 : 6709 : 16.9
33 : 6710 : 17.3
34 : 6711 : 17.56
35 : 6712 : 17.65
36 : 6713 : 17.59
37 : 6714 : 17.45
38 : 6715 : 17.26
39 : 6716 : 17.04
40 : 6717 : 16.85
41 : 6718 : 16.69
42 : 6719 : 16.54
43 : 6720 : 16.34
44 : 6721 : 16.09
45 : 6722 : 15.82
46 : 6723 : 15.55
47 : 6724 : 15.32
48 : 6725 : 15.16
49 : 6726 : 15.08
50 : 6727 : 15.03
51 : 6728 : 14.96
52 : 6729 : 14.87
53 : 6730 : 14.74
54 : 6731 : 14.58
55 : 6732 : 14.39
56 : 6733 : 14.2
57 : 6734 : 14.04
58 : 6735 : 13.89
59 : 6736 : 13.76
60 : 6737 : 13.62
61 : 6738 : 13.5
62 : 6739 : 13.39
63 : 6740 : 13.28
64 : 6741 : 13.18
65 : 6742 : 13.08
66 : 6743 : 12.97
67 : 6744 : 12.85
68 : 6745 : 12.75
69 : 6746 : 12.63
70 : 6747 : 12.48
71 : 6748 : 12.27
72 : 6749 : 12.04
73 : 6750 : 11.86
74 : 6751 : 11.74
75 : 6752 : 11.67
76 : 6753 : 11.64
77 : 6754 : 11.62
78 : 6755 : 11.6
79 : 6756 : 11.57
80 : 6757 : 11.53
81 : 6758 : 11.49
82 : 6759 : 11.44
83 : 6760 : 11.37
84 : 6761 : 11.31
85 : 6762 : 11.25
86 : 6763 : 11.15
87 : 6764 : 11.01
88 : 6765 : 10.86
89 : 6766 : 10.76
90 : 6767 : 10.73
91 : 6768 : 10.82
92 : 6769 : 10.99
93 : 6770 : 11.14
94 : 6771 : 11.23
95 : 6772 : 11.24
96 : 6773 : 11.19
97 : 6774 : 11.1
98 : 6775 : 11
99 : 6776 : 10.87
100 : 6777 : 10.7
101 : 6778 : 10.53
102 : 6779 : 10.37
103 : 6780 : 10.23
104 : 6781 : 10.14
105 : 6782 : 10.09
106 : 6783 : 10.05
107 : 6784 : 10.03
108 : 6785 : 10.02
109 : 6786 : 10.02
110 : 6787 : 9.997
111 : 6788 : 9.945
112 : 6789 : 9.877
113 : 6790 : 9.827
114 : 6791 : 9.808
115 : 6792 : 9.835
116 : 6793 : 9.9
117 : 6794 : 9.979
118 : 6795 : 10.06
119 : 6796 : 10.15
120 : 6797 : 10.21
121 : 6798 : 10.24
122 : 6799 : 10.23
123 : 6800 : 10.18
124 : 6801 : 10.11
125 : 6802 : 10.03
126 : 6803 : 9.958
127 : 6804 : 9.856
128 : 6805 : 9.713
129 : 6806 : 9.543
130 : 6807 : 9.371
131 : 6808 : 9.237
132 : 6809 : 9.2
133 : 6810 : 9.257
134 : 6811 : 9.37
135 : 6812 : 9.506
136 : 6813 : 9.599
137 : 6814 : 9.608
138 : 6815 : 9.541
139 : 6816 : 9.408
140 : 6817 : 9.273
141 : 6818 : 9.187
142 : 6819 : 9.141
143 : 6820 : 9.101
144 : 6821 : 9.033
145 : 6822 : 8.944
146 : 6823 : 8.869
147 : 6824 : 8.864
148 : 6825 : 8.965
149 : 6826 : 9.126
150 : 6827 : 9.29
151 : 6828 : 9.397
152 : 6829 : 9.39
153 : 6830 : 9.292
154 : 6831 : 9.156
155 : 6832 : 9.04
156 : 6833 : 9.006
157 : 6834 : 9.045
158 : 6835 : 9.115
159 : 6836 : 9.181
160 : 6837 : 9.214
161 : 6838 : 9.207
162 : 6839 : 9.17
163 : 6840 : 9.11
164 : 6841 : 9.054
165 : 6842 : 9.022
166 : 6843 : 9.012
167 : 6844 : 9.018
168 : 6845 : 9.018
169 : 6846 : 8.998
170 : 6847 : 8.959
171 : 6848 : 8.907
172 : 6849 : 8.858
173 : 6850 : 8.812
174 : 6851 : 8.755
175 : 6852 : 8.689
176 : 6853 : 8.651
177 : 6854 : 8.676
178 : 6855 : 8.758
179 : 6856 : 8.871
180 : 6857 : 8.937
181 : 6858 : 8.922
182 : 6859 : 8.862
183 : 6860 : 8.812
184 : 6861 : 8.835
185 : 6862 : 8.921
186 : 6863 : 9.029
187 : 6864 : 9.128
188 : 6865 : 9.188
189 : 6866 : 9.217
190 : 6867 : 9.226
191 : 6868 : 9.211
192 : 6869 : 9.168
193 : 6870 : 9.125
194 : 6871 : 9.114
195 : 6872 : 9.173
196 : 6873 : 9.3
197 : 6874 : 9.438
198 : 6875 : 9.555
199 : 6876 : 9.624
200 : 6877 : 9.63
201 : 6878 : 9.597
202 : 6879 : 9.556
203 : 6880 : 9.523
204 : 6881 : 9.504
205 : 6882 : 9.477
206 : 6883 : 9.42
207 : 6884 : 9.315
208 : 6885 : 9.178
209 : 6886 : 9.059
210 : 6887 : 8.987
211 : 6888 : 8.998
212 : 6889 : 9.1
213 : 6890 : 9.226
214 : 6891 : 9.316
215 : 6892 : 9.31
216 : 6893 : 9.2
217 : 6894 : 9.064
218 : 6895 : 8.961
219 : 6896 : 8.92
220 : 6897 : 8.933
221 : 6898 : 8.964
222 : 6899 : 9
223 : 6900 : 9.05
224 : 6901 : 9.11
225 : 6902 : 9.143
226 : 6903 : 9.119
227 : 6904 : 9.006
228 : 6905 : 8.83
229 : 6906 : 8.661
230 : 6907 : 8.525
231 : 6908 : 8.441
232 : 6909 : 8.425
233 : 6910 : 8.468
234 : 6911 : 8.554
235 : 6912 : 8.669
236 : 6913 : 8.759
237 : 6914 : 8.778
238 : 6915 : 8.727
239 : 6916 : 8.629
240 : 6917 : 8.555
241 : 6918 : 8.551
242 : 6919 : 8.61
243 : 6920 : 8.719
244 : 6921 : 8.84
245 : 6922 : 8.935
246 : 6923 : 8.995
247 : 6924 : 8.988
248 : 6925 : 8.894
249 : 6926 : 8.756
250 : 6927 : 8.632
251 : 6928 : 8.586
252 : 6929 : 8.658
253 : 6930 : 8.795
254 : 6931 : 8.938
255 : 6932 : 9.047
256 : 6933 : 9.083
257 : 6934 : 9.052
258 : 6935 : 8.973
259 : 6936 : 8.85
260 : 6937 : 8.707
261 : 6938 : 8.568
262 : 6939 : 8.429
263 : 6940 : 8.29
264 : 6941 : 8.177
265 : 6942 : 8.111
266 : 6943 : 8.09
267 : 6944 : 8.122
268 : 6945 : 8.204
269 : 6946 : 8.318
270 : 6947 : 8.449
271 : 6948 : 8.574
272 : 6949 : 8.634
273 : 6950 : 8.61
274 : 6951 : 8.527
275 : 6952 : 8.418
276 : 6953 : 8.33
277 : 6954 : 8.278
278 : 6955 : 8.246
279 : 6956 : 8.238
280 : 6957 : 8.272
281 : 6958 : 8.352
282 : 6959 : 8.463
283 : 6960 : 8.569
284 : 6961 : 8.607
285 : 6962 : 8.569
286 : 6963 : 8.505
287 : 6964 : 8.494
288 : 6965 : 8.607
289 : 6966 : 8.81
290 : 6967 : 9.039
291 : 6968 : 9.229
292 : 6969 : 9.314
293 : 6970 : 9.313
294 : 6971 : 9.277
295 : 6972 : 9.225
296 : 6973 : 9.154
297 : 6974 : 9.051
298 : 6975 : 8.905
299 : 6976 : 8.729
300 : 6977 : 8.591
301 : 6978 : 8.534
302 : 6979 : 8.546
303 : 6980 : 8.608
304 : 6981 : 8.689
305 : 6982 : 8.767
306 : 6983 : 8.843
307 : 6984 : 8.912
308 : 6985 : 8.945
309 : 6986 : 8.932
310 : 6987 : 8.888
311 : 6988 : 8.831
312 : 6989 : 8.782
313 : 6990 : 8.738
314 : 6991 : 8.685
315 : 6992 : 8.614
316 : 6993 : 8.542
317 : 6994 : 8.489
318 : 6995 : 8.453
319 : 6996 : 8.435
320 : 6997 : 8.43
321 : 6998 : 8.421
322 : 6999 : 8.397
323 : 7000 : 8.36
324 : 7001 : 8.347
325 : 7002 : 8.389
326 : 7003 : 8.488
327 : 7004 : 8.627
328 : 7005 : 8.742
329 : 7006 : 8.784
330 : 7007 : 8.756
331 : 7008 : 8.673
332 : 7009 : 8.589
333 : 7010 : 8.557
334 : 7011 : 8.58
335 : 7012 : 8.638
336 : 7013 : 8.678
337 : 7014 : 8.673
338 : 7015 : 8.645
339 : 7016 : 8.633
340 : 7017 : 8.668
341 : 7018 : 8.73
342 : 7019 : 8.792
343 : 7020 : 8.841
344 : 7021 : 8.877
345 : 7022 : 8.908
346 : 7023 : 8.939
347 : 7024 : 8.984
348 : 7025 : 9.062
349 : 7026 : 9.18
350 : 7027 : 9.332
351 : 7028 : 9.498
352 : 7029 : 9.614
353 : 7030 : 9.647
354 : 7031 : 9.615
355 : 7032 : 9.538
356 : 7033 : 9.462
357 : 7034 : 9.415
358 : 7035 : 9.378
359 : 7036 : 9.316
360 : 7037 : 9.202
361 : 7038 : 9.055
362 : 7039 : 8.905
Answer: 0.32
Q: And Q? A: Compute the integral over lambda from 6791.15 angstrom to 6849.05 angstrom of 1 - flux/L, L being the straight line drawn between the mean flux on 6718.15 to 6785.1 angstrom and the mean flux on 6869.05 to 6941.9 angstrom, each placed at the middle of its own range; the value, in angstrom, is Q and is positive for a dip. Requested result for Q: 8.1 angstrom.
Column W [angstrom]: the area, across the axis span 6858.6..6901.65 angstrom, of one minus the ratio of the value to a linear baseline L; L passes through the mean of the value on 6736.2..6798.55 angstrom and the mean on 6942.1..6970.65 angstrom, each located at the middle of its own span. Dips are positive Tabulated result 1.9 angstrom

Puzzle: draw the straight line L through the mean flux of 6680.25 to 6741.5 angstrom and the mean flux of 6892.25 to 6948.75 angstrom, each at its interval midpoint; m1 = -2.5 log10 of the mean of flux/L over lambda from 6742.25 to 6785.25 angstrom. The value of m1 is 0.24 mag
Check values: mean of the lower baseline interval 15.8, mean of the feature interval 11.3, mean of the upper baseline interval 8.72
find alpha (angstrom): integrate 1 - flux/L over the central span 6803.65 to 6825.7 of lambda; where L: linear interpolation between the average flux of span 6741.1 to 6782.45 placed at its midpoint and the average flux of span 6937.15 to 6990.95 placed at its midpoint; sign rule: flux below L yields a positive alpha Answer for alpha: 2.9 angstrom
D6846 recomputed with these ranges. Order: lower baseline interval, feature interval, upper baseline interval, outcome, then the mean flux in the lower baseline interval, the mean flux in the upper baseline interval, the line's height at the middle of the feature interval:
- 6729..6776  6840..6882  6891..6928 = 0.09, 12.2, 8.83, 9.87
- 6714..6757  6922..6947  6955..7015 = 0.13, 14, 8.69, 9.76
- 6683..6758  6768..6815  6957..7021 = 0.30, 15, 8.7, 13.3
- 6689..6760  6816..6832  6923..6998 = 0.32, 14.9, 8.67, 12.2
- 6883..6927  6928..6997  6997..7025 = 0.01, 8.89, 8.66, 8.77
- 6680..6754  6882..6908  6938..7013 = 0.18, 15.2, 8.61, 10.7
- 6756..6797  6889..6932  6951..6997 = 0.06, 10.6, 8.7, 9.31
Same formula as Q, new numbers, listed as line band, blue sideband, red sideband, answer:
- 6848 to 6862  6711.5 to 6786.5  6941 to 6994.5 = 2.6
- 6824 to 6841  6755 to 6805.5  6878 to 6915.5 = 1.2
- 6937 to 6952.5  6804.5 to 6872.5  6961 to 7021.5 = 0.8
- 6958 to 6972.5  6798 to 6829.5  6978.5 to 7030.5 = 0.1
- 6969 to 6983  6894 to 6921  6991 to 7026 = -0.3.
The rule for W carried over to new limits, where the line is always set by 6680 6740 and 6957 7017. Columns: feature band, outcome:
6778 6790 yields 3.3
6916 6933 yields 2.5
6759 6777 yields 4.1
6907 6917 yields 1.9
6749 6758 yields 1.9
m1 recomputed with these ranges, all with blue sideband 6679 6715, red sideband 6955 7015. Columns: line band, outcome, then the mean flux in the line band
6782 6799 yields 0.36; 10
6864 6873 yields 0.28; 9.18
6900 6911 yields 0.23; 8.78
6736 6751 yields 0.19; 12.8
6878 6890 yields 0.22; 9.29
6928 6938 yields 0.14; 8.87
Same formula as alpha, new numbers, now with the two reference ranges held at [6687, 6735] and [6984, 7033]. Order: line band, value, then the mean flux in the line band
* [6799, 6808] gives 2.6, 9.83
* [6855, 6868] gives 3.6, 8.99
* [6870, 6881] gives 2.4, 9.44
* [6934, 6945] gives 2.2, 8.45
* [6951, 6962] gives 1.8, 8.39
